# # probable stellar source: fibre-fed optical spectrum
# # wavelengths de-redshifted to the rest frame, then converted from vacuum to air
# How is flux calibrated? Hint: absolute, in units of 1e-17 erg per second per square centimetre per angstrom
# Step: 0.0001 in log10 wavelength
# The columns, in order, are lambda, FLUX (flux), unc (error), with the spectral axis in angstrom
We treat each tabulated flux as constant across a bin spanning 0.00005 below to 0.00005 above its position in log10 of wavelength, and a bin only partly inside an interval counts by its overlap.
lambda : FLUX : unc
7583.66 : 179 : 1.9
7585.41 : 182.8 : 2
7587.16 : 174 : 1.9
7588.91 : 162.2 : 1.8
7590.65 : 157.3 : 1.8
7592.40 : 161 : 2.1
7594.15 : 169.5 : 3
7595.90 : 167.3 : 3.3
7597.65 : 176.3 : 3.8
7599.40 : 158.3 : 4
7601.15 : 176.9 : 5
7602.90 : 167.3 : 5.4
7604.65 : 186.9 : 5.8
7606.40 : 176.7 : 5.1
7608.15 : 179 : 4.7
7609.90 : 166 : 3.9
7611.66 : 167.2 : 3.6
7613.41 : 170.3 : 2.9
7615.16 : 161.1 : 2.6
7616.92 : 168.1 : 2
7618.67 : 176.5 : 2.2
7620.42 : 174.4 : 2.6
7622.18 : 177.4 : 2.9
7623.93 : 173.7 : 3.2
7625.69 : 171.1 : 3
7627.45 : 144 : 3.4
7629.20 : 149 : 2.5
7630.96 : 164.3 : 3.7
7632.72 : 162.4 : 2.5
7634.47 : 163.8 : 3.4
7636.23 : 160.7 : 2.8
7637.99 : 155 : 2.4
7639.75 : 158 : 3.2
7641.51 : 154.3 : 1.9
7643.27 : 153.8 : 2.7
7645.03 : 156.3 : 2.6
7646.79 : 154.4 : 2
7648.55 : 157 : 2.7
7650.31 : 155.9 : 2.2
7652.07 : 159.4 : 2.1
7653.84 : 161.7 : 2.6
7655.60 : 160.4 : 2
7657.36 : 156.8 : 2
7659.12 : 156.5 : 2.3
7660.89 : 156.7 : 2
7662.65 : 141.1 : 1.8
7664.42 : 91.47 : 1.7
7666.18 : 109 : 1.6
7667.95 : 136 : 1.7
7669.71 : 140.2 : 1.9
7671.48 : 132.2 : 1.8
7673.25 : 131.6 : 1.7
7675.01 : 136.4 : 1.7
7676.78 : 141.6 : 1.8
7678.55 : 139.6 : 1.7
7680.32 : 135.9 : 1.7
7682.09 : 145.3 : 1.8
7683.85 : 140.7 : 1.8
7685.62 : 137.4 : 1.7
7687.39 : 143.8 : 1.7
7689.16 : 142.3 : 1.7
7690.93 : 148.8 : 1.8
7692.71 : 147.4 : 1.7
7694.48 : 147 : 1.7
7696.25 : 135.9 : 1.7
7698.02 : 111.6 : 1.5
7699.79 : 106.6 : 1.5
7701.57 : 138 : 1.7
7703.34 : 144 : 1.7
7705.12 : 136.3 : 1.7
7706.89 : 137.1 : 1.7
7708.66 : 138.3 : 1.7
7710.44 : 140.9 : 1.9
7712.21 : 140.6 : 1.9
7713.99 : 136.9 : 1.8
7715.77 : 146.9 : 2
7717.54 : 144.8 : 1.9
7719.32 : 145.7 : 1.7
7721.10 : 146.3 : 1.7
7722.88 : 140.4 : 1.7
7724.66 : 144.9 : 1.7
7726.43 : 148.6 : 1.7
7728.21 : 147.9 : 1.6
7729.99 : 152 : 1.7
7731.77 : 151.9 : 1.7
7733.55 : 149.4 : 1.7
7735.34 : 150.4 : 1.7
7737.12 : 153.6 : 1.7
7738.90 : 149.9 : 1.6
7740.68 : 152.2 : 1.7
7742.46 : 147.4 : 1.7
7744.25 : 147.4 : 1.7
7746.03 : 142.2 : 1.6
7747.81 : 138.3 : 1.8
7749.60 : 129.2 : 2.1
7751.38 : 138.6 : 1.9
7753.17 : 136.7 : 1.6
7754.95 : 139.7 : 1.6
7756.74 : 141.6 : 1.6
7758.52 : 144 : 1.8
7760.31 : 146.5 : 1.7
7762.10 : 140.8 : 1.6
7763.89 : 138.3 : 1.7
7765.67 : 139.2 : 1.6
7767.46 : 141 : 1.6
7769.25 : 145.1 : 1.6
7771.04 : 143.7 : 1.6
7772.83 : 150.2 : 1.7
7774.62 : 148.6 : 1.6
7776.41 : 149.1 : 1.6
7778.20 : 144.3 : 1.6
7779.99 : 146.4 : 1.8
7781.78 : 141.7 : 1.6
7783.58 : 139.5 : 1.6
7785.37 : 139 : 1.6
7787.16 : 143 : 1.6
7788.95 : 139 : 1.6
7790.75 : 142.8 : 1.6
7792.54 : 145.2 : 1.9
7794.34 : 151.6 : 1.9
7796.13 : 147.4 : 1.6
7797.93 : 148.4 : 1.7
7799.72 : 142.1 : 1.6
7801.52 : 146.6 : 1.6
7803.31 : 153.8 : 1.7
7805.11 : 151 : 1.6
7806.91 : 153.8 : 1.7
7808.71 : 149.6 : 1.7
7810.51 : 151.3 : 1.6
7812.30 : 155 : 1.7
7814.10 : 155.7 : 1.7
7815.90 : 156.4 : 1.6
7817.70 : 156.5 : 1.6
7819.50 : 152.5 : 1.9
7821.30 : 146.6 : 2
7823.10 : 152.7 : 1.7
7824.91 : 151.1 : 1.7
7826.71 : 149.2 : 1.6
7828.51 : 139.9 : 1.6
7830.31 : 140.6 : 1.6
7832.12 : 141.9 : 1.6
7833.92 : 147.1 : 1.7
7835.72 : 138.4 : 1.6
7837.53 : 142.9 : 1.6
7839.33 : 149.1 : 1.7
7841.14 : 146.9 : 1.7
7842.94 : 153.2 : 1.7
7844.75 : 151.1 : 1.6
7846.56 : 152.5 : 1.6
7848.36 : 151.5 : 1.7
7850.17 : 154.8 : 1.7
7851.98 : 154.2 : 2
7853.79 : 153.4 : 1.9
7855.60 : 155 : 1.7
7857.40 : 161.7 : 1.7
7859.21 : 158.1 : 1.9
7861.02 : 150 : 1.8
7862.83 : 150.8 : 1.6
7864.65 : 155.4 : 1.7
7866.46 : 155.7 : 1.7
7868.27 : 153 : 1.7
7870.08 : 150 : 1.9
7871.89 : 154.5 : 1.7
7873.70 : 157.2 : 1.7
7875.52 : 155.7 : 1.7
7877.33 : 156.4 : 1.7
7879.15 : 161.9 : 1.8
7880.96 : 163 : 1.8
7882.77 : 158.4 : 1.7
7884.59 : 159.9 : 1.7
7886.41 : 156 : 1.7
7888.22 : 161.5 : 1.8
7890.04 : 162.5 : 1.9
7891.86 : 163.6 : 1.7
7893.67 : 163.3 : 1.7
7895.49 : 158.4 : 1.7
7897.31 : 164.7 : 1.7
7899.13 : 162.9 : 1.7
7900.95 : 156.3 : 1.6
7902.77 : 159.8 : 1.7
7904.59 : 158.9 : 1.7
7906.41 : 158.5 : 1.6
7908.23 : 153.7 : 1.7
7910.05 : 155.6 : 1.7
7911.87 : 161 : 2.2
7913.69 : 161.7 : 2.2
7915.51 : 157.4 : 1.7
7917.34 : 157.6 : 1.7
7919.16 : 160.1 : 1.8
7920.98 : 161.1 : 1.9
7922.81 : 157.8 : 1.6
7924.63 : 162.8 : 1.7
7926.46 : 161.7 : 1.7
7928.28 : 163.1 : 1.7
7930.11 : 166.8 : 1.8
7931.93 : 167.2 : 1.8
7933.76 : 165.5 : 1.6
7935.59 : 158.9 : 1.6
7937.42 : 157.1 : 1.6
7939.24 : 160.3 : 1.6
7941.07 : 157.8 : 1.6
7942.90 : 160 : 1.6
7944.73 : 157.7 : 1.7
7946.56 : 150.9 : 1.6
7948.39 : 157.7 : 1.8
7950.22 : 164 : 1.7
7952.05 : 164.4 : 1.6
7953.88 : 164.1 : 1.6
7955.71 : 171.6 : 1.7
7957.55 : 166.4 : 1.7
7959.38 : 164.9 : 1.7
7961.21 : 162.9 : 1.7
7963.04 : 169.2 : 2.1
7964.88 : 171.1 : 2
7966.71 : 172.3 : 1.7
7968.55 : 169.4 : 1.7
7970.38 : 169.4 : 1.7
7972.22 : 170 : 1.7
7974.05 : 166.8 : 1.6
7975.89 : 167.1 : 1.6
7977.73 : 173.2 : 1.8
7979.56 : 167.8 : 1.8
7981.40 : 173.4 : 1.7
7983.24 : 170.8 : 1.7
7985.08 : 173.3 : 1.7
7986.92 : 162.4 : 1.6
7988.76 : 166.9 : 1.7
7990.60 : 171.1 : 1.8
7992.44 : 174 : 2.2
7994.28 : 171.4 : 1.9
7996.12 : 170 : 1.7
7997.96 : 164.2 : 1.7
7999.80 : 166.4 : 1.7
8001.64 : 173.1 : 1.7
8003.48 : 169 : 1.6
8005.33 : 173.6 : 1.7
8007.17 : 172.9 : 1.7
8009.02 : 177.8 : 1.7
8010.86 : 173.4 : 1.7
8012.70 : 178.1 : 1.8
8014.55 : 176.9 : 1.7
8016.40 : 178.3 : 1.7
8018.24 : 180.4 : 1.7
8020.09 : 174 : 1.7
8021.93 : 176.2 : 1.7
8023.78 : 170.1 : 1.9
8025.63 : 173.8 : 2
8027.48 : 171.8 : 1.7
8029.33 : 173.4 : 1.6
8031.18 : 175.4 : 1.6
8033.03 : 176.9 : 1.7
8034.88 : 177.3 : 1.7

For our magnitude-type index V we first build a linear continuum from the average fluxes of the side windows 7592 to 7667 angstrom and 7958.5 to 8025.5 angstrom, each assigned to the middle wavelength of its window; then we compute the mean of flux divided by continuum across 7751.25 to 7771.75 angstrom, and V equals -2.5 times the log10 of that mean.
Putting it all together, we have 0.165 mag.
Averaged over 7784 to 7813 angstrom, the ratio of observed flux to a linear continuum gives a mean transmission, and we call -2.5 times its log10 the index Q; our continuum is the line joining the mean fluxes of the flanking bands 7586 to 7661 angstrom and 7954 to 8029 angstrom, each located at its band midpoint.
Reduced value 0.14 mag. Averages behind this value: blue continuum 164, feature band 147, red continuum 171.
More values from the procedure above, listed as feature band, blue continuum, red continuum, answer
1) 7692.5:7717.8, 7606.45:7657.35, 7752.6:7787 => 0.12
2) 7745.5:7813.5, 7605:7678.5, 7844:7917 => 0.09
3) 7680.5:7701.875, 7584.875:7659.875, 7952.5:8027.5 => 0.21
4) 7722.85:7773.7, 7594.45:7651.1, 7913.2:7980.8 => 0.14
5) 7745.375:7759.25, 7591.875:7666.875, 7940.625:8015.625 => 0.18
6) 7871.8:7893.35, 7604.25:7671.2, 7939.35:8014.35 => 0.04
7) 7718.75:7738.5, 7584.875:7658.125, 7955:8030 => 0.13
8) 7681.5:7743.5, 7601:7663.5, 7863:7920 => 0.14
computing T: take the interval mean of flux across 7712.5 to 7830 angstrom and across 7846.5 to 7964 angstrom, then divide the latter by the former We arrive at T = 1.09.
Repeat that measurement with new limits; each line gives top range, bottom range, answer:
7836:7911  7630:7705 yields 1.08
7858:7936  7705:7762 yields 1.10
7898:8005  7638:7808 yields 1.14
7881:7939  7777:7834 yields 1.09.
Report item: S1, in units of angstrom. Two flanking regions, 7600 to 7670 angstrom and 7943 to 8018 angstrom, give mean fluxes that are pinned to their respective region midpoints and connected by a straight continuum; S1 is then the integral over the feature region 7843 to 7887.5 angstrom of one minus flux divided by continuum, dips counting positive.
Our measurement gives 2.7 angstrom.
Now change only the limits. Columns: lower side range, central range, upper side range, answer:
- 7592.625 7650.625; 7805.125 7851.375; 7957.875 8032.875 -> 5.2 angstrom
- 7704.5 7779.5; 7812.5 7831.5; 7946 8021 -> 0.3 angstrom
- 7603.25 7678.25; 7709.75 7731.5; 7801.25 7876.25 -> 1.3 angstrom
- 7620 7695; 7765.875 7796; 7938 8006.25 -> 2.3 angstrom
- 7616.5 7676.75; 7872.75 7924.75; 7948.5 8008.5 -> 1.7 angstrom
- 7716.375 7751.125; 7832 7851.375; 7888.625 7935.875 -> 0.8 angstrom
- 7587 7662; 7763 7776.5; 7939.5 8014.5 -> 1.8 angstrom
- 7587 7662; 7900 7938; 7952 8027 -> 2.1 angstrom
